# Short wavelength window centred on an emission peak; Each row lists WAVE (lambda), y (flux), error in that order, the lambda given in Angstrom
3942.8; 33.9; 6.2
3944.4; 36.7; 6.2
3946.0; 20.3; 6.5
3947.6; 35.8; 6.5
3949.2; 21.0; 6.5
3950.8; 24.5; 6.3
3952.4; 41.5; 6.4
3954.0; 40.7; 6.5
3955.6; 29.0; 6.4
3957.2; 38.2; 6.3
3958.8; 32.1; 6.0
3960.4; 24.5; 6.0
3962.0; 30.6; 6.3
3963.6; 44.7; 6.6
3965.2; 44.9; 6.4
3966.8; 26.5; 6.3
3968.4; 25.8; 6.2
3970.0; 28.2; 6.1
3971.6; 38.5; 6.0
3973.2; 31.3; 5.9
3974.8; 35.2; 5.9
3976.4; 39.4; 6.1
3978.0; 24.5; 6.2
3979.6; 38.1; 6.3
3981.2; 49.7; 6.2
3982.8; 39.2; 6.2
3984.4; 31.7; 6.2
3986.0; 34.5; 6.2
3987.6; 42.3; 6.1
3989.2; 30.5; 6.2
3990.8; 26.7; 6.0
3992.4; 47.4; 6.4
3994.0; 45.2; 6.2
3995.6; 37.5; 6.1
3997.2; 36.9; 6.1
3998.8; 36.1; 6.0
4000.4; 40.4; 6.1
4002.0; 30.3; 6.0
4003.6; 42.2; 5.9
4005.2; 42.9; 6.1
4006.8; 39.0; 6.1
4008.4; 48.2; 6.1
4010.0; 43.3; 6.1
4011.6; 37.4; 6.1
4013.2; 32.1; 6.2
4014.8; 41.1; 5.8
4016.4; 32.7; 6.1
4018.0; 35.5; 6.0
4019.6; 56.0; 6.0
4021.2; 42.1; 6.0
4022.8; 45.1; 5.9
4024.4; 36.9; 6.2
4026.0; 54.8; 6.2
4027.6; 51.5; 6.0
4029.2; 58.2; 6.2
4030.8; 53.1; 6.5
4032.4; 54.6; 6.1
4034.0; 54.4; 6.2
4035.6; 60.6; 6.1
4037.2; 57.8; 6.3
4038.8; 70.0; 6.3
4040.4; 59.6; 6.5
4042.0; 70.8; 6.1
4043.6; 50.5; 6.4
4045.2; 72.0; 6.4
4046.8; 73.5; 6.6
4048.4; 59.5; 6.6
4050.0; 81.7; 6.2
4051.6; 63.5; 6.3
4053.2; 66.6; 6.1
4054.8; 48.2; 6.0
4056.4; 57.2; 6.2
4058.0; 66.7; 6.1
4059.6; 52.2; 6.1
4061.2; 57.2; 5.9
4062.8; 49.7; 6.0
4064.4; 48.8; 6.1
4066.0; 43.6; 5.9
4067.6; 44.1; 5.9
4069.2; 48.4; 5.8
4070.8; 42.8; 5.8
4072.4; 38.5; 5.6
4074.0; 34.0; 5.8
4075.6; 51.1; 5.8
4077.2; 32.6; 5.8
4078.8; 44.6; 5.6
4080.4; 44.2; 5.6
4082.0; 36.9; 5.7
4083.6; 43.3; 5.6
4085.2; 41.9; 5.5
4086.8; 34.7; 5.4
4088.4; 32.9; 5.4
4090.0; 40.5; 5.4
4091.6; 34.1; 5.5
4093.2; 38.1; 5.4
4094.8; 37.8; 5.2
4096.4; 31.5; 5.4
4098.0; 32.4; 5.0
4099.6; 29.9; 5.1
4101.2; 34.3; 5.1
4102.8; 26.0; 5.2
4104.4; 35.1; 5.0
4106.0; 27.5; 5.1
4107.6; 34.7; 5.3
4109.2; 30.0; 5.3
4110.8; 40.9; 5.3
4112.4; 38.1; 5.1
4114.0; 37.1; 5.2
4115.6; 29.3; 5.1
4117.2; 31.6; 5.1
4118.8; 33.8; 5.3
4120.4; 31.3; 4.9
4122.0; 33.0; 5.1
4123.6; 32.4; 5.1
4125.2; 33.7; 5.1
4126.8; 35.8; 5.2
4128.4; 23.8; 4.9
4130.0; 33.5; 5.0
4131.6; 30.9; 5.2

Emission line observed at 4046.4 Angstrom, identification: C IV 1549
